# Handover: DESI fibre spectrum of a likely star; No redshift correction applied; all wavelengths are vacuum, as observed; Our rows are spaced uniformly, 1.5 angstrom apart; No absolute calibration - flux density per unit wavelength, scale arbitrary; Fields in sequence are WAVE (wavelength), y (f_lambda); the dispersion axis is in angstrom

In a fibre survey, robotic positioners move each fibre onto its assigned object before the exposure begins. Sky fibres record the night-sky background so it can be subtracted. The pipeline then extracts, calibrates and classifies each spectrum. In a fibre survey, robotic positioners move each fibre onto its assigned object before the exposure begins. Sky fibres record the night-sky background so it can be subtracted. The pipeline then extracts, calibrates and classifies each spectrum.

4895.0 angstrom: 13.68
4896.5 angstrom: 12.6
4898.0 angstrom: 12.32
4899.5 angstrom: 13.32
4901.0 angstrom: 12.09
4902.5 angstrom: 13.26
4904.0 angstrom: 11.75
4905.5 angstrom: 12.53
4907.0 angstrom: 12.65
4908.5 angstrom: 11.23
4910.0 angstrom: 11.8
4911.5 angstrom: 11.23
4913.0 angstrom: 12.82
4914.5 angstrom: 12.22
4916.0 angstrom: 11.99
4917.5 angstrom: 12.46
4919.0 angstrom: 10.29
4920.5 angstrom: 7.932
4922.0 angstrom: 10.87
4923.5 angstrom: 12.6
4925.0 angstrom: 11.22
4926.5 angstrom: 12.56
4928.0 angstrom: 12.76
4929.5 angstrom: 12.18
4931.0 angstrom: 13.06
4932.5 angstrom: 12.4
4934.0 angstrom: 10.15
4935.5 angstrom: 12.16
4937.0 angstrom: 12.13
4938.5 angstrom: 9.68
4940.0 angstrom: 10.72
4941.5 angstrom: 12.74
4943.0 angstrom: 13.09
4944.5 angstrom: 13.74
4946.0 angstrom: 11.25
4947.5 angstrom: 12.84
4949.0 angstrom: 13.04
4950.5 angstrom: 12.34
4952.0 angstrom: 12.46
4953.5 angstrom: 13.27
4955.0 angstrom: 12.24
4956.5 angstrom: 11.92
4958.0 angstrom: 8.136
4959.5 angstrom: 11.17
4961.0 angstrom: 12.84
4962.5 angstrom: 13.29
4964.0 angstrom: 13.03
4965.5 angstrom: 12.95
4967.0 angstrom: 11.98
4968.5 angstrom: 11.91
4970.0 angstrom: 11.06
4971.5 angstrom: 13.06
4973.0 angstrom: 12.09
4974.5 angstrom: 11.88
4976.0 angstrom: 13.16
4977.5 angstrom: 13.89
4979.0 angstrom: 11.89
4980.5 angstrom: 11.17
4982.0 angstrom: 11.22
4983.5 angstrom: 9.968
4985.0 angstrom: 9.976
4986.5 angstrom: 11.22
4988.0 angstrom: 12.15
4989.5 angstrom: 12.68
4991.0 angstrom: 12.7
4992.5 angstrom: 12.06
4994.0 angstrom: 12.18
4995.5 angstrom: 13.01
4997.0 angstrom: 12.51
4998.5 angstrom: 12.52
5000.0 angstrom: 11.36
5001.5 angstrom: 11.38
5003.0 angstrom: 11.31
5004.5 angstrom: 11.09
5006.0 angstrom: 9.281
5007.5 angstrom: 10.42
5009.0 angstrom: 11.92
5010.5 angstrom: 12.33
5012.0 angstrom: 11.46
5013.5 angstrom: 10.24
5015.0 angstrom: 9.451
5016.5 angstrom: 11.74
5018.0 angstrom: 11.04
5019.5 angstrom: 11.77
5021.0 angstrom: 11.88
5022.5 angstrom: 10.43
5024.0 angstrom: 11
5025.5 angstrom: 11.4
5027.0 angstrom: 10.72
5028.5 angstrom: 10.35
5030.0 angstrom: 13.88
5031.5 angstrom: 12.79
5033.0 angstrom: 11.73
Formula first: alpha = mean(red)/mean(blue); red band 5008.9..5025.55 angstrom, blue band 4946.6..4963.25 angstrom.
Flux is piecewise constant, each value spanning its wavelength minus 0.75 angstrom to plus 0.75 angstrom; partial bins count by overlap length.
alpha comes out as 0.9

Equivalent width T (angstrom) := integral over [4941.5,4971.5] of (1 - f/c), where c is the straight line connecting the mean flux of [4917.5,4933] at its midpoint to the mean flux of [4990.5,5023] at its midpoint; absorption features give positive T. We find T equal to -1.9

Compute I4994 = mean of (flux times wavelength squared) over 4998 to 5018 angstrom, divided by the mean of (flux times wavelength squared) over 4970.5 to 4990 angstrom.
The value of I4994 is 0.95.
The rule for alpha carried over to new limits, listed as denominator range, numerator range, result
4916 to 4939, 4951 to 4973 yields 1.05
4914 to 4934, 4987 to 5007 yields 1.01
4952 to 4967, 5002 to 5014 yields 0.91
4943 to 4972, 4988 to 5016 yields 0.94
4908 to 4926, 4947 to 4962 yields 1.05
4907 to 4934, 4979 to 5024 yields 0.97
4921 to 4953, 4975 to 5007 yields 0.97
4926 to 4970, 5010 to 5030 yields 0.92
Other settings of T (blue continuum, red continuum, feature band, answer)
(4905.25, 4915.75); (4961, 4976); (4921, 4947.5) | 0.6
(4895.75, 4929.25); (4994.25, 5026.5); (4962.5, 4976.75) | -1.0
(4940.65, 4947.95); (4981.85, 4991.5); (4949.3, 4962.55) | 0.4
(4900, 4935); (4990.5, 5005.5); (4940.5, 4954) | -0.9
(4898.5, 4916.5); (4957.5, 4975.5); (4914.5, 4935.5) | 1.0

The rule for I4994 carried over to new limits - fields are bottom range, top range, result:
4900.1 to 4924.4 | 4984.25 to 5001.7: 1.06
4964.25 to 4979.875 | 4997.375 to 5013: 0.93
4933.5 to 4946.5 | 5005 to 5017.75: 0.95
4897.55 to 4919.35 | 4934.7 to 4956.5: 1.02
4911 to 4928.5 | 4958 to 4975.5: 1.07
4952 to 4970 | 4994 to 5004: 1.01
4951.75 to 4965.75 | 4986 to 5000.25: 1.03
